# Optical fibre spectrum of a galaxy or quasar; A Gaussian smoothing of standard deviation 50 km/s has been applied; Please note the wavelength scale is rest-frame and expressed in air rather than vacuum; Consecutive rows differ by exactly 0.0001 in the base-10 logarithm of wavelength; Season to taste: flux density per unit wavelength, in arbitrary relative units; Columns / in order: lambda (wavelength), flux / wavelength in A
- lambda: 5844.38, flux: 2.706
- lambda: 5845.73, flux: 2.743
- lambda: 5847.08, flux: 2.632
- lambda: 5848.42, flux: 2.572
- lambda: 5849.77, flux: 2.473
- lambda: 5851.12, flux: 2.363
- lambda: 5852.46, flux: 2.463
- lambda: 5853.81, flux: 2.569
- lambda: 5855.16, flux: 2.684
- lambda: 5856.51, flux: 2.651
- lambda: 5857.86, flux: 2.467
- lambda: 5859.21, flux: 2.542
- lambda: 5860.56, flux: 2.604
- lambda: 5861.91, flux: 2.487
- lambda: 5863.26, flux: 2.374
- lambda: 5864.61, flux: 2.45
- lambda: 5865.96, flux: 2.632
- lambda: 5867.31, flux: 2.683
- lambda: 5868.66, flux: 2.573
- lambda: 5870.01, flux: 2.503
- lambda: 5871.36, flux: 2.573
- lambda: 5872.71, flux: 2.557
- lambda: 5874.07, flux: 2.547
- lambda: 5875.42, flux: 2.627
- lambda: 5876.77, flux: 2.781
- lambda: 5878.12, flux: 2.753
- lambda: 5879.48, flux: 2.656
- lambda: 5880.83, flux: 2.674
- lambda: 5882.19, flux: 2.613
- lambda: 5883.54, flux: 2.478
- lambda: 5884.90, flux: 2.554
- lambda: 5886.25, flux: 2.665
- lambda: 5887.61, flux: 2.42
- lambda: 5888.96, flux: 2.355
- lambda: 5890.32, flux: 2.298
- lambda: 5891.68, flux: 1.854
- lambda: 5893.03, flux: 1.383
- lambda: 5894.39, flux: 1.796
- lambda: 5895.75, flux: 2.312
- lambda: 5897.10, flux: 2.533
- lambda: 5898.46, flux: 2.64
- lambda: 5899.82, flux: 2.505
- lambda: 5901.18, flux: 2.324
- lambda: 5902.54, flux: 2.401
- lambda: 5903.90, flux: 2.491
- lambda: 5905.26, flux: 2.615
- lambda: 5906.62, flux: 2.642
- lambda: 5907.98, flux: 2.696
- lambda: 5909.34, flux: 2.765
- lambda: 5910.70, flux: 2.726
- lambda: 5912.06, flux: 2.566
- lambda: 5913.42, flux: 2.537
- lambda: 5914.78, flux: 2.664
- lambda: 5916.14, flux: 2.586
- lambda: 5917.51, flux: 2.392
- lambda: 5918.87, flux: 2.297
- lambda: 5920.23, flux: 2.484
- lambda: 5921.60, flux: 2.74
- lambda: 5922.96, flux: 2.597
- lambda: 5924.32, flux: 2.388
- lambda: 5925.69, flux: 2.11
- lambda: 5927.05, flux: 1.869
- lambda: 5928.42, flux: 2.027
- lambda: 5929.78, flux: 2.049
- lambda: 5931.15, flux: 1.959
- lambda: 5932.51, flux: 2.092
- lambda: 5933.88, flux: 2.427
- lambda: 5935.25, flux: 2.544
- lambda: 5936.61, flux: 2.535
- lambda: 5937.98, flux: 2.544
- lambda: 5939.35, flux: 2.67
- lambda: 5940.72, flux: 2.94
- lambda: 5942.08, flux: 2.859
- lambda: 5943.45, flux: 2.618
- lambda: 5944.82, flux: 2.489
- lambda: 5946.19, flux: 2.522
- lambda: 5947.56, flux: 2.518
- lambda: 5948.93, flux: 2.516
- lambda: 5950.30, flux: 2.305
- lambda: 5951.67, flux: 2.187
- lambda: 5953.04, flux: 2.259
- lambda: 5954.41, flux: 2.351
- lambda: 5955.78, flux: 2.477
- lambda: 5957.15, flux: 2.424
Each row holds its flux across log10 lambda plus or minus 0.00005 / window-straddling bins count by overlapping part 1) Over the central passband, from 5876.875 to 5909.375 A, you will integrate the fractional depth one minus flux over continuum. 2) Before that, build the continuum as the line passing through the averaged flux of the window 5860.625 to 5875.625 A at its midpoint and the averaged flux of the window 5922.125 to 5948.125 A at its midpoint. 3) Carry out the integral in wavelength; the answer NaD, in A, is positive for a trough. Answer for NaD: 0.8 A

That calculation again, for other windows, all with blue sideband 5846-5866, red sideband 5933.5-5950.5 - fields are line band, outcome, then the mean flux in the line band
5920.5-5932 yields 1.6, 2.23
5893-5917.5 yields 0.8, 2.48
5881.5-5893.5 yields 1.1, 2.31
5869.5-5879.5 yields -0.3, 2.62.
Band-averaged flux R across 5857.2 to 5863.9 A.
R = 2.49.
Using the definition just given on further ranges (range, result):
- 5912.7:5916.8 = 2.6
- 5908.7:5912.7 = 2.69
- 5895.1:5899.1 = 2.5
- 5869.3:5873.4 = 2.54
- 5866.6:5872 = 2.59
